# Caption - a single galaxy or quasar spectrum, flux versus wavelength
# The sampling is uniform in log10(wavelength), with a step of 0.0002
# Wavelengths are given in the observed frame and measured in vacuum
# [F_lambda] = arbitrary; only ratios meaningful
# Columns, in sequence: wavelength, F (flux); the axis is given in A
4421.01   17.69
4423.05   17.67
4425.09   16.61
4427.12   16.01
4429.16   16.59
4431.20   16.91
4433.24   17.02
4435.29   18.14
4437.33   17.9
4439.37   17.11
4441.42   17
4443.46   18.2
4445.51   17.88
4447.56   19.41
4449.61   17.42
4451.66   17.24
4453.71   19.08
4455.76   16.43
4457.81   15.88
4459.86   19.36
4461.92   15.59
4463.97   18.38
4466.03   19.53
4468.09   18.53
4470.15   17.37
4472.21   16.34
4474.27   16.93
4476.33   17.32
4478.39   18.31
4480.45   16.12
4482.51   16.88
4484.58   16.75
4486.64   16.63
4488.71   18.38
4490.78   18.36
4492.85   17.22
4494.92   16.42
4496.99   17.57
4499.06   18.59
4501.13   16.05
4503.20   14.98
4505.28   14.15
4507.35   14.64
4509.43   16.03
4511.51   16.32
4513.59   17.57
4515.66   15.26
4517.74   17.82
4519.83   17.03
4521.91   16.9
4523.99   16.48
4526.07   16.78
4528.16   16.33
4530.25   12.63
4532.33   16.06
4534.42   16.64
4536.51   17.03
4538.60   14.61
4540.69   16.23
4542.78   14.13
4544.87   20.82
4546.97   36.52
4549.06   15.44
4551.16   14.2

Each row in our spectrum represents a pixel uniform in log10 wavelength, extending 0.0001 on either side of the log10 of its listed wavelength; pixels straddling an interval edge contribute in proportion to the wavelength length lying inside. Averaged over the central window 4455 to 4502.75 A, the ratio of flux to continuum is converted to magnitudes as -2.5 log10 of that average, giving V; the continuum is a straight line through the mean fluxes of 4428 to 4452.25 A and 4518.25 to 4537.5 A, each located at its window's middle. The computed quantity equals -0.02 mag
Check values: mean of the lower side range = 17.6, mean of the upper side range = 16.2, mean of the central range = 17.3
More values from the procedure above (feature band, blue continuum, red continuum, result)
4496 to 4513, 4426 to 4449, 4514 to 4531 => 0.03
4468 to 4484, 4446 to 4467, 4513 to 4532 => 0.01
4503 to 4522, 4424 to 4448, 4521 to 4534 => 0.00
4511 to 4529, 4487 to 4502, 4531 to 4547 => 0.06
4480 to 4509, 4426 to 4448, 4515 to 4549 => 0.06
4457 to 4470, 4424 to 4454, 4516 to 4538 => -0.05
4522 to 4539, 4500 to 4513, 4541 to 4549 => 0.22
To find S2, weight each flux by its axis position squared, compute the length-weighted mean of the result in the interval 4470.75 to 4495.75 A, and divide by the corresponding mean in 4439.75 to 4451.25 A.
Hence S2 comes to 0.98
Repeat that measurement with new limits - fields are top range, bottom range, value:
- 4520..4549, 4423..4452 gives 1.06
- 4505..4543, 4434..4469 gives 0.93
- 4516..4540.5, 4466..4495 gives 0.95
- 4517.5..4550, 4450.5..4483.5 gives 1.04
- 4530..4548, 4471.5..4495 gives 1.11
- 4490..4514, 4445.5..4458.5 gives 0.95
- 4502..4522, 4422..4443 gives 0.97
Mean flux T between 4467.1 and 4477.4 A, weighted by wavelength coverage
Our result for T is 17.3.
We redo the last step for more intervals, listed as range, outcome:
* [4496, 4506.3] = 16.3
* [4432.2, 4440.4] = 17.5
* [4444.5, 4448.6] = 18.6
